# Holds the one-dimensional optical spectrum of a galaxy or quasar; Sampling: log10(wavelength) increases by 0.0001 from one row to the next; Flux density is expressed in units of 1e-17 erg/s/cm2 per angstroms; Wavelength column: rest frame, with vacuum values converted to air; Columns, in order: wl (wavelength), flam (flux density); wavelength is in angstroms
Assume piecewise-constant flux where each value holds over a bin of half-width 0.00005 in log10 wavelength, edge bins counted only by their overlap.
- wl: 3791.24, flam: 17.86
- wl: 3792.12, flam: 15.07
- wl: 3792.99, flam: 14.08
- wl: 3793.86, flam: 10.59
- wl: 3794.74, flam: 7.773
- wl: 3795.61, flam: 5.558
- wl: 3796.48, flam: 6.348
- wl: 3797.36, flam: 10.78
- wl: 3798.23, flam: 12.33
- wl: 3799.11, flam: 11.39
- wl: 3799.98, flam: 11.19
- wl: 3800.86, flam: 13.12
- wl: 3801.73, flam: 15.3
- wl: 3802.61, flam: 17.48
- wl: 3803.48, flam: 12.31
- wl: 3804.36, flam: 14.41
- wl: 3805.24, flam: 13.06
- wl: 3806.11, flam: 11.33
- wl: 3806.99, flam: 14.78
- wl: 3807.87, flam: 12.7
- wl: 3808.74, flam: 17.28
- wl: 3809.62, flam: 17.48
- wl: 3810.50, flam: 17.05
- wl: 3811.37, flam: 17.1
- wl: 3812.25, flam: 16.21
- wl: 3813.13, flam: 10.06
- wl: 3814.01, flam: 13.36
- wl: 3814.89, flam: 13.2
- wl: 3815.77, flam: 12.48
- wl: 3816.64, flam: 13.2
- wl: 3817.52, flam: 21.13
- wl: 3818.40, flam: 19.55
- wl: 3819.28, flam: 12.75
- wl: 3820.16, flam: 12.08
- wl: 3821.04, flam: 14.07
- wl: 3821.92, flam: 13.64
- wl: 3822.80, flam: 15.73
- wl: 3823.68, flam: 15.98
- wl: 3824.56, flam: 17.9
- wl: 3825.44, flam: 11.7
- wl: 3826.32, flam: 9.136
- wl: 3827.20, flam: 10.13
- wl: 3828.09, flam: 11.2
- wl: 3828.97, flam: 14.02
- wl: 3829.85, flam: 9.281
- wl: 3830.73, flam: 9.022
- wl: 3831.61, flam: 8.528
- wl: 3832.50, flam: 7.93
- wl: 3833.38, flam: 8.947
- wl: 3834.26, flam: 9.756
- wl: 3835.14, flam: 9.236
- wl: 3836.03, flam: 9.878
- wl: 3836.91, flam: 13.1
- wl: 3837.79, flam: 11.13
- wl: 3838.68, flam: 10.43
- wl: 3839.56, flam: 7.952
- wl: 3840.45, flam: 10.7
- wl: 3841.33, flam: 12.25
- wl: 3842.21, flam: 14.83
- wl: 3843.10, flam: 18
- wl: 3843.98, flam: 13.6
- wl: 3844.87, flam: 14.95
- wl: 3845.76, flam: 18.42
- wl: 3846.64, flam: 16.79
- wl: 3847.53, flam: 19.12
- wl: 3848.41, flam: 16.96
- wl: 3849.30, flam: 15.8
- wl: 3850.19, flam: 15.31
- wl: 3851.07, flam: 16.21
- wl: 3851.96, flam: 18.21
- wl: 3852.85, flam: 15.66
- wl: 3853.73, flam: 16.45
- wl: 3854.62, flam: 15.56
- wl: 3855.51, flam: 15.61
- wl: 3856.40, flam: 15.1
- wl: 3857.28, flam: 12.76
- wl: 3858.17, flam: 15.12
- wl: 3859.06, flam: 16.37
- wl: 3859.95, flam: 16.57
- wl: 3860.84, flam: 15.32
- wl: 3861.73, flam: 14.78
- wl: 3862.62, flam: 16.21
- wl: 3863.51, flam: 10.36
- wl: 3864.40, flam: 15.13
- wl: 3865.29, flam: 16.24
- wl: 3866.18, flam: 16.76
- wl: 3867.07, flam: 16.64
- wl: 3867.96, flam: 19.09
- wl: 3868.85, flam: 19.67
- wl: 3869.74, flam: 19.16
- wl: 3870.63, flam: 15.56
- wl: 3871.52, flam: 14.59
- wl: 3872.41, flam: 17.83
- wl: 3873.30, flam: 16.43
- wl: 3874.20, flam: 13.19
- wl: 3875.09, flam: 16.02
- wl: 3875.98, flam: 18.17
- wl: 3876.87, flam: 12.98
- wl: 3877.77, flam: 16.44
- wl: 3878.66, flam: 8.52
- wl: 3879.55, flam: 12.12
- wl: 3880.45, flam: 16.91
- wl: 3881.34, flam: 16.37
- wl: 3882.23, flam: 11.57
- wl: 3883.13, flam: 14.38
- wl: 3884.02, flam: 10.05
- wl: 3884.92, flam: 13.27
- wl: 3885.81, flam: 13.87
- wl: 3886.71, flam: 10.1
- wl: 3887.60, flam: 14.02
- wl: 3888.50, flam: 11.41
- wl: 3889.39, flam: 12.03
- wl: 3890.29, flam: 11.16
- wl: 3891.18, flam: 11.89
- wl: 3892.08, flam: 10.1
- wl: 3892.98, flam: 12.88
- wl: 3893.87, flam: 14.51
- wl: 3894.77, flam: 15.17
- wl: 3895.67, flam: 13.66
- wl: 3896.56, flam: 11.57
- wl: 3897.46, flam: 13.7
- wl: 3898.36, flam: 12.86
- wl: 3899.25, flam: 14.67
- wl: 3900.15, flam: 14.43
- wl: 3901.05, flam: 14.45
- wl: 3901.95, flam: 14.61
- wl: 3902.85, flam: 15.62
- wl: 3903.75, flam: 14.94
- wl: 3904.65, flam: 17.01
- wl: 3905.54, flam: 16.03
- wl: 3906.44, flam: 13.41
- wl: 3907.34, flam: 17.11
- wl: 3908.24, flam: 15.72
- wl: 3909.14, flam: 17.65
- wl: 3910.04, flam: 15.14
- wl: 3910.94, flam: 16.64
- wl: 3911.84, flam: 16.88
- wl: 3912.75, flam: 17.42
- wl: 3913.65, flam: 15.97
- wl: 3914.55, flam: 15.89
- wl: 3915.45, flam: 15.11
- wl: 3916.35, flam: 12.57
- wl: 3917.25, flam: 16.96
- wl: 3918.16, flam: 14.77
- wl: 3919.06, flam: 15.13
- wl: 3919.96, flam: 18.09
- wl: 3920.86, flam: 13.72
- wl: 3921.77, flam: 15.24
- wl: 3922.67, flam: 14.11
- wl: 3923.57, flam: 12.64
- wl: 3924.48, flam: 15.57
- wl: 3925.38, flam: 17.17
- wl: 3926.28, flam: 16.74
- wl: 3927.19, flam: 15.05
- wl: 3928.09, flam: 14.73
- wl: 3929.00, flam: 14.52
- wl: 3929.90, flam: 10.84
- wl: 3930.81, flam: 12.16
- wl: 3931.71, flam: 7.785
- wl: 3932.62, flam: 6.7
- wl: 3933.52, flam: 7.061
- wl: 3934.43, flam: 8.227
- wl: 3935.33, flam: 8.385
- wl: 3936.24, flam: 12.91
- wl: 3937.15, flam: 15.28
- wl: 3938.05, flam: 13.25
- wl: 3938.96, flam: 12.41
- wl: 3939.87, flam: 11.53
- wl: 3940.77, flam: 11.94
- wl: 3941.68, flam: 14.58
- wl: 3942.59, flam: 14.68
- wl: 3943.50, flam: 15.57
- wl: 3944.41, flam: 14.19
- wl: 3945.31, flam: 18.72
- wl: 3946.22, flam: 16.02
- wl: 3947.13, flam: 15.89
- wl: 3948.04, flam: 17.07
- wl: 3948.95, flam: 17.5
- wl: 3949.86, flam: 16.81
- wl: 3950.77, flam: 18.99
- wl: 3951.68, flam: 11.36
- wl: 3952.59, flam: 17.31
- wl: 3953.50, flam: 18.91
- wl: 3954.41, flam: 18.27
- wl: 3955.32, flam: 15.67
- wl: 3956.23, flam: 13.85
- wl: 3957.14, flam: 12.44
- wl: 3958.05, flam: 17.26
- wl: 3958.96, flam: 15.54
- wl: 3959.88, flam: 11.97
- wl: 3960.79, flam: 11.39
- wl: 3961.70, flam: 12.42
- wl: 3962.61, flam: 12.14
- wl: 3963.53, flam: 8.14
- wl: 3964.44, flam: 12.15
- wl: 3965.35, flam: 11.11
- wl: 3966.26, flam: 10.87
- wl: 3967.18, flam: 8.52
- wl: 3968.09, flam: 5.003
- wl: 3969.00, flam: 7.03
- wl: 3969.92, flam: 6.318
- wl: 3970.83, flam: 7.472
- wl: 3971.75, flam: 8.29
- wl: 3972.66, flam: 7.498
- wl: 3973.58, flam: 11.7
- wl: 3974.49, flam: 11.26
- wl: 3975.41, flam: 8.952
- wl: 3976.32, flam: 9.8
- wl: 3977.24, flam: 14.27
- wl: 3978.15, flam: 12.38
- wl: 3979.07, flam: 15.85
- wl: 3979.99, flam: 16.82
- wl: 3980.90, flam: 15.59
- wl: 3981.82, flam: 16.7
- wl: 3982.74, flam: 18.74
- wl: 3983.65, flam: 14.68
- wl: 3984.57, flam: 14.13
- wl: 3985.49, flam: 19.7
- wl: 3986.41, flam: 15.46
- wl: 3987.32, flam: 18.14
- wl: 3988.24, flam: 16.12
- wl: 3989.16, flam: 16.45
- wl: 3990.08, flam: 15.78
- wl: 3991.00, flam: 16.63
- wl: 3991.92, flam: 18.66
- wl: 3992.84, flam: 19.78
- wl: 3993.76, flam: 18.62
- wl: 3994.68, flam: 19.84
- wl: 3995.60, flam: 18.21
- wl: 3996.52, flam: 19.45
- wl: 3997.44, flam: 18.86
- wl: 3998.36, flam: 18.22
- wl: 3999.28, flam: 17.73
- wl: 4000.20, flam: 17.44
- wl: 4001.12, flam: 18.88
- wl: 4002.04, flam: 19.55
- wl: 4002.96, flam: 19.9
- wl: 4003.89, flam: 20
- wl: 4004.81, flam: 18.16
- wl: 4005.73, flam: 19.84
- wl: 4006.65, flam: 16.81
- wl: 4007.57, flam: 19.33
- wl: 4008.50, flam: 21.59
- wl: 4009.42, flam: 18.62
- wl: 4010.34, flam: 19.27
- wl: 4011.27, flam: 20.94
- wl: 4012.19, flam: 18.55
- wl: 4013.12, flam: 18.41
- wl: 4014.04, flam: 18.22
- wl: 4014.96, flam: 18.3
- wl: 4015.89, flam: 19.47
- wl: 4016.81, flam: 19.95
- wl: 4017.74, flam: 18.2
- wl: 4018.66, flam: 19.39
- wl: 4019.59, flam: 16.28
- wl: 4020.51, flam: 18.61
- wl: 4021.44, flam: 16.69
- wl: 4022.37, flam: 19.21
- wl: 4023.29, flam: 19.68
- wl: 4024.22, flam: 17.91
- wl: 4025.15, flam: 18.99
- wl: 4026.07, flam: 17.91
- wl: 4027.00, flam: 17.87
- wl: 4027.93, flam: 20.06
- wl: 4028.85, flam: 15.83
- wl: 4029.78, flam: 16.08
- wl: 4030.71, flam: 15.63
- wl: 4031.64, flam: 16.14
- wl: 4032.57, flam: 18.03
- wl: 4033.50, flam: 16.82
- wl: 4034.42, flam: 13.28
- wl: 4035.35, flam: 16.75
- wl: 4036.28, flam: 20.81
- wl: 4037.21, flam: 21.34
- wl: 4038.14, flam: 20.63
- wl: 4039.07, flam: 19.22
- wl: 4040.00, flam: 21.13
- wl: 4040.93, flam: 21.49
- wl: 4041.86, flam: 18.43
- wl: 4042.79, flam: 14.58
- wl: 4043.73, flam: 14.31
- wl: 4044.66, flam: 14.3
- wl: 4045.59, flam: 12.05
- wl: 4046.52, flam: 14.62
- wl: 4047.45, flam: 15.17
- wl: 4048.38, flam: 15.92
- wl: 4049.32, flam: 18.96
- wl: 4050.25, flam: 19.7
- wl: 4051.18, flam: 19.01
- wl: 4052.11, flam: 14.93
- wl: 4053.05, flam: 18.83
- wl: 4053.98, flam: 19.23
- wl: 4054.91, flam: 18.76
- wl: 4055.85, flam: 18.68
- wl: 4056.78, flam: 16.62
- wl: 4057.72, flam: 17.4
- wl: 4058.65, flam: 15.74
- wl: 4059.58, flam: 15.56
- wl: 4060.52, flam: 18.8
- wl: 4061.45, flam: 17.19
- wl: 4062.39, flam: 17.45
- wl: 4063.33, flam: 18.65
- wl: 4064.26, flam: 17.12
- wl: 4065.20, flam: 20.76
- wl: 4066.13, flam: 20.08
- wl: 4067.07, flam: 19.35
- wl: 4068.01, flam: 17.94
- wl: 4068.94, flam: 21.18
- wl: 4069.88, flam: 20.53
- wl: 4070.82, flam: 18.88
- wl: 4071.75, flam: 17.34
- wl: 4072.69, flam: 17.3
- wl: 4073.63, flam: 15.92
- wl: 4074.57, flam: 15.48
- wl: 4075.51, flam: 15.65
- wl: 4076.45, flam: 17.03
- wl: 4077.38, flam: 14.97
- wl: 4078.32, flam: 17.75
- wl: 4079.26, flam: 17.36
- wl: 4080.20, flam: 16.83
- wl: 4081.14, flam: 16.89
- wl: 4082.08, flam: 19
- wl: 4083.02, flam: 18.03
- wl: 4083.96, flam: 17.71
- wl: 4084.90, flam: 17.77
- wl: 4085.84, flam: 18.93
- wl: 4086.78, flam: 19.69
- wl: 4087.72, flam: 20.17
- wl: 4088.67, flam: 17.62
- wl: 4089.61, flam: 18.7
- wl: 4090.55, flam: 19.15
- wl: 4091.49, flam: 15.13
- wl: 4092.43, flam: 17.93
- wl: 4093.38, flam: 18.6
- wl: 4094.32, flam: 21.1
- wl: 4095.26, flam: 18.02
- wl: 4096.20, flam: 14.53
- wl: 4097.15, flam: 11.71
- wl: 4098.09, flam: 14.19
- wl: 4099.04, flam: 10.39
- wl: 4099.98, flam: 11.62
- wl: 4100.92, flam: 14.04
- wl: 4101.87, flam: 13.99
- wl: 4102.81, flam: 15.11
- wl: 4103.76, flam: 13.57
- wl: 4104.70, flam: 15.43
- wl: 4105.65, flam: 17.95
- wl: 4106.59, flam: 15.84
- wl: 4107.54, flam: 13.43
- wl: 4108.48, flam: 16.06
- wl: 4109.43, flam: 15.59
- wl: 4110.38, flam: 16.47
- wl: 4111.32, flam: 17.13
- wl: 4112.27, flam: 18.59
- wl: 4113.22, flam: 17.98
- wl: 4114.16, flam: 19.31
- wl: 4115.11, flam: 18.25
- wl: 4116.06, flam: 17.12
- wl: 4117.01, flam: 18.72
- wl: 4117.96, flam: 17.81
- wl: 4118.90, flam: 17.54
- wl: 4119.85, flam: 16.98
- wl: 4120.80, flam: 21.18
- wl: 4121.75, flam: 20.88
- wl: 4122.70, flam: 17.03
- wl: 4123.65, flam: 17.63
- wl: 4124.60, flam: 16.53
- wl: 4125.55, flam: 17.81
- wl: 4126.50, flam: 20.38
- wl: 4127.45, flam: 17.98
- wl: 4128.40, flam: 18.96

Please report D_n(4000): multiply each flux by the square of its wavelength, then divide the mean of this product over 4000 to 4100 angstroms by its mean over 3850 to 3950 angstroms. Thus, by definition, 1.3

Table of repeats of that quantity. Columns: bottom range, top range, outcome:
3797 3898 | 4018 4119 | 1.38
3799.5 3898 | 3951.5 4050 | 1.25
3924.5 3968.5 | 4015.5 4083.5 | 1.39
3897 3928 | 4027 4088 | 1.24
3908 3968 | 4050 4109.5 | 1.31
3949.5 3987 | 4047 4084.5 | 1.43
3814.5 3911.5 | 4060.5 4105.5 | 1.35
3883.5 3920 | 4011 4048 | 1.32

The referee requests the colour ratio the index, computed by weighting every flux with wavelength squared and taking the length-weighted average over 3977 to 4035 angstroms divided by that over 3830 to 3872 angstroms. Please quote 1.3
